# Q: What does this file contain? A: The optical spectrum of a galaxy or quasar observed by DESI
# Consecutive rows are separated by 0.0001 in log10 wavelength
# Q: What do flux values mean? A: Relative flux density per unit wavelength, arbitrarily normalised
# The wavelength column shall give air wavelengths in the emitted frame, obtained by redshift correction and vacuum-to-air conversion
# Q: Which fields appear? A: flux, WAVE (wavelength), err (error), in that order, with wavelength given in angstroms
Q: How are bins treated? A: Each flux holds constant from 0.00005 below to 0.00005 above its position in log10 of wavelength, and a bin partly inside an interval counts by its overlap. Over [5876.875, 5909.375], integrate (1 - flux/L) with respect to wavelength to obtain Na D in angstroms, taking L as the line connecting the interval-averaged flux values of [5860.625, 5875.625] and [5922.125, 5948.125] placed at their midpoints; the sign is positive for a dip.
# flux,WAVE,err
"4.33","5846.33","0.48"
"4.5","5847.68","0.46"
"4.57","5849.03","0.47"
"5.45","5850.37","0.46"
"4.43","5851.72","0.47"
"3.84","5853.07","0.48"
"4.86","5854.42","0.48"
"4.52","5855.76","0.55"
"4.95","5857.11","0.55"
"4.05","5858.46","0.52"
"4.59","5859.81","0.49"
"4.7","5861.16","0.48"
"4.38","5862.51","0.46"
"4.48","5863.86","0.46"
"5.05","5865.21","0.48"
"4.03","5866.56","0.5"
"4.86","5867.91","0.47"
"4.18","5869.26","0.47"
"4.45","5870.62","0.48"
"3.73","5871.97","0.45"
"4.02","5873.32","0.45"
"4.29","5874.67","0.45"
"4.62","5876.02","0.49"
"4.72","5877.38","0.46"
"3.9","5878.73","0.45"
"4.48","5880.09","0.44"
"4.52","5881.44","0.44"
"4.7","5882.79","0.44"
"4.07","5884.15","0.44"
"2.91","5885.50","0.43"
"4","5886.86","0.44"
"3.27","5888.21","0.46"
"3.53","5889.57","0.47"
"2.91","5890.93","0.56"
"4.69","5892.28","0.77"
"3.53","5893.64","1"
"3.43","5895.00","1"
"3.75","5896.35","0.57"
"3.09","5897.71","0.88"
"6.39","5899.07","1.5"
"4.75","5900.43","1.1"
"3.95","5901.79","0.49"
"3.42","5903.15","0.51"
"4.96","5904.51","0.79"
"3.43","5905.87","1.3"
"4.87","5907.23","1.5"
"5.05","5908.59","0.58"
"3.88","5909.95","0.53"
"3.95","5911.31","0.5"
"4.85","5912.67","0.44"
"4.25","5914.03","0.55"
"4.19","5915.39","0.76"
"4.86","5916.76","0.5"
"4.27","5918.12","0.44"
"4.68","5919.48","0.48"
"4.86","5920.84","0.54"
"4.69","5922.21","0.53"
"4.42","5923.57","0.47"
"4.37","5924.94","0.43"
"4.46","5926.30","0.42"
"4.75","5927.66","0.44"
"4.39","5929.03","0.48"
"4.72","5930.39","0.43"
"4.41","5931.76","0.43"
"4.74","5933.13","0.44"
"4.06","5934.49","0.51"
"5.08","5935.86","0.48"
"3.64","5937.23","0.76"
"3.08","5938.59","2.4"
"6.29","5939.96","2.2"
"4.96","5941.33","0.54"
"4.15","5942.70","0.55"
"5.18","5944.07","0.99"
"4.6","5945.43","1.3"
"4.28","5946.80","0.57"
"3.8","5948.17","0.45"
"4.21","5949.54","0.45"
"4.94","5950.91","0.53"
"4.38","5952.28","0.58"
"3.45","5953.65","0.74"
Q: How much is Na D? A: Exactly 2.5 angstroms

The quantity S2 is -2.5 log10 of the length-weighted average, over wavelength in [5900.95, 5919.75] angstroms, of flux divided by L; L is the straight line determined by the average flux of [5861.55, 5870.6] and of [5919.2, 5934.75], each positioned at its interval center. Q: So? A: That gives 0.053 mag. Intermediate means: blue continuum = 4.5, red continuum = 4.56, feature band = 4.33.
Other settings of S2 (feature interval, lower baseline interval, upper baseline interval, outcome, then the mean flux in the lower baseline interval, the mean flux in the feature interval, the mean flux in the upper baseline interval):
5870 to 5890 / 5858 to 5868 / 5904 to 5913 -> 0.097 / 4.51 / 4.09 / 4.4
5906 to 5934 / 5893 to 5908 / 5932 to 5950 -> -0.051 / 4.15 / 4.51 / 4.47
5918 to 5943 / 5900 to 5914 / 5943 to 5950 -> -0.042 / 4.3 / 4.54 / 4.41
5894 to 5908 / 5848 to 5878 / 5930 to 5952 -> 0.076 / 4.49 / 4.19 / 4.5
